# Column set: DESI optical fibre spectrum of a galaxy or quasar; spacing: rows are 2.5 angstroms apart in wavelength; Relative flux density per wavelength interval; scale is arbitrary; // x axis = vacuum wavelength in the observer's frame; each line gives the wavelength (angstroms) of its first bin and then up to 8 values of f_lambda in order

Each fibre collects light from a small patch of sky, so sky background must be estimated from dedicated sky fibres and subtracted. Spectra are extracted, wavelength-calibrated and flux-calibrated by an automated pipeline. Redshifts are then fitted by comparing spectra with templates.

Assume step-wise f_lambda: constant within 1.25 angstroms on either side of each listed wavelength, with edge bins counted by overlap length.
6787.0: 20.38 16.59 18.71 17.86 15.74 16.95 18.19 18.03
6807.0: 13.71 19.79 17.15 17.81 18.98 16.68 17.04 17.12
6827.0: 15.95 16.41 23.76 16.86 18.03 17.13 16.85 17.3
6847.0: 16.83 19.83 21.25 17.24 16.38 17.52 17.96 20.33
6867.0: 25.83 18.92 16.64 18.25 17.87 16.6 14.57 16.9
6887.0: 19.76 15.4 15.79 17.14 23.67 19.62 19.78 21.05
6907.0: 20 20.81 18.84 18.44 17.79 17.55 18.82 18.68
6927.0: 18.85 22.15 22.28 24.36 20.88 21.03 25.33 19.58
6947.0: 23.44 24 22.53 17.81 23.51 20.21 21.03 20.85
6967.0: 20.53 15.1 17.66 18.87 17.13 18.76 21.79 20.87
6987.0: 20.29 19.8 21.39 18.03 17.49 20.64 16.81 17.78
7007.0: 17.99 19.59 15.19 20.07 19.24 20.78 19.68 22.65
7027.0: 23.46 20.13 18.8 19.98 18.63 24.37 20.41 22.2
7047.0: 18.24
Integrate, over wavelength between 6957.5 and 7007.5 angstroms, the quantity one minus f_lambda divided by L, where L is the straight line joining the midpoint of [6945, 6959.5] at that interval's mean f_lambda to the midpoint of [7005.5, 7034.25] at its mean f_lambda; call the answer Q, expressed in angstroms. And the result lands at 4.1 angstroms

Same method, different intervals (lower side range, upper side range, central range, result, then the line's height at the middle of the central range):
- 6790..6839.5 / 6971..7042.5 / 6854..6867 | -0.4 angstroms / 18.1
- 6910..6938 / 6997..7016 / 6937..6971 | -3.2 angstroms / 19.3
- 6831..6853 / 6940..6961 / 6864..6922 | 4.1 angstroms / 20.2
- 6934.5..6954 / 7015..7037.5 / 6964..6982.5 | 2.6 angstroms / 21.7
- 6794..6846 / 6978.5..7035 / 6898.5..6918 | -1.1 angstroms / 18.5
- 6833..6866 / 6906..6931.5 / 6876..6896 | 2.0 angstroms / 18.7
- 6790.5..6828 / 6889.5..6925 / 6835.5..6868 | -0.9 angstroms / 18.1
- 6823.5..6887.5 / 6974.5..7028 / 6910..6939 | -1.8 angstroms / 18.8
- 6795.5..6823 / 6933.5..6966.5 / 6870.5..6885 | 2.0 angstroms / 19.5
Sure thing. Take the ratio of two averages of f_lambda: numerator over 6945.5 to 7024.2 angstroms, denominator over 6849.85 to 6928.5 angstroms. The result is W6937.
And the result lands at 1.1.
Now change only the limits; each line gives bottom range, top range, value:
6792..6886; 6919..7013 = 1.12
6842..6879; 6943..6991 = 1.09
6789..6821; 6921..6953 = 1.25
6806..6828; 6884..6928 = 1.10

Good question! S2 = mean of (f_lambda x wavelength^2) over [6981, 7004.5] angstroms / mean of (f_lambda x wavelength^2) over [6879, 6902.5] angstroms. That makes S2 1.1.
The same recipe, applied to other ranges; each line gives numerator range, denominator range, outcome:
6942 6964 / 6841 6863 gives 1.25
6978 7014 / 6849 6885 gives 1.07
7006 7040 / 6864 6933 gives 1.09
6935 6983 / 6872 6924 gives 1.14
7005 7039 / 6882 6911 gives 1.08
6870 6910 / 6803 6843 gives 1.06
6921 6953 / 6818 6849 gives 1.27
